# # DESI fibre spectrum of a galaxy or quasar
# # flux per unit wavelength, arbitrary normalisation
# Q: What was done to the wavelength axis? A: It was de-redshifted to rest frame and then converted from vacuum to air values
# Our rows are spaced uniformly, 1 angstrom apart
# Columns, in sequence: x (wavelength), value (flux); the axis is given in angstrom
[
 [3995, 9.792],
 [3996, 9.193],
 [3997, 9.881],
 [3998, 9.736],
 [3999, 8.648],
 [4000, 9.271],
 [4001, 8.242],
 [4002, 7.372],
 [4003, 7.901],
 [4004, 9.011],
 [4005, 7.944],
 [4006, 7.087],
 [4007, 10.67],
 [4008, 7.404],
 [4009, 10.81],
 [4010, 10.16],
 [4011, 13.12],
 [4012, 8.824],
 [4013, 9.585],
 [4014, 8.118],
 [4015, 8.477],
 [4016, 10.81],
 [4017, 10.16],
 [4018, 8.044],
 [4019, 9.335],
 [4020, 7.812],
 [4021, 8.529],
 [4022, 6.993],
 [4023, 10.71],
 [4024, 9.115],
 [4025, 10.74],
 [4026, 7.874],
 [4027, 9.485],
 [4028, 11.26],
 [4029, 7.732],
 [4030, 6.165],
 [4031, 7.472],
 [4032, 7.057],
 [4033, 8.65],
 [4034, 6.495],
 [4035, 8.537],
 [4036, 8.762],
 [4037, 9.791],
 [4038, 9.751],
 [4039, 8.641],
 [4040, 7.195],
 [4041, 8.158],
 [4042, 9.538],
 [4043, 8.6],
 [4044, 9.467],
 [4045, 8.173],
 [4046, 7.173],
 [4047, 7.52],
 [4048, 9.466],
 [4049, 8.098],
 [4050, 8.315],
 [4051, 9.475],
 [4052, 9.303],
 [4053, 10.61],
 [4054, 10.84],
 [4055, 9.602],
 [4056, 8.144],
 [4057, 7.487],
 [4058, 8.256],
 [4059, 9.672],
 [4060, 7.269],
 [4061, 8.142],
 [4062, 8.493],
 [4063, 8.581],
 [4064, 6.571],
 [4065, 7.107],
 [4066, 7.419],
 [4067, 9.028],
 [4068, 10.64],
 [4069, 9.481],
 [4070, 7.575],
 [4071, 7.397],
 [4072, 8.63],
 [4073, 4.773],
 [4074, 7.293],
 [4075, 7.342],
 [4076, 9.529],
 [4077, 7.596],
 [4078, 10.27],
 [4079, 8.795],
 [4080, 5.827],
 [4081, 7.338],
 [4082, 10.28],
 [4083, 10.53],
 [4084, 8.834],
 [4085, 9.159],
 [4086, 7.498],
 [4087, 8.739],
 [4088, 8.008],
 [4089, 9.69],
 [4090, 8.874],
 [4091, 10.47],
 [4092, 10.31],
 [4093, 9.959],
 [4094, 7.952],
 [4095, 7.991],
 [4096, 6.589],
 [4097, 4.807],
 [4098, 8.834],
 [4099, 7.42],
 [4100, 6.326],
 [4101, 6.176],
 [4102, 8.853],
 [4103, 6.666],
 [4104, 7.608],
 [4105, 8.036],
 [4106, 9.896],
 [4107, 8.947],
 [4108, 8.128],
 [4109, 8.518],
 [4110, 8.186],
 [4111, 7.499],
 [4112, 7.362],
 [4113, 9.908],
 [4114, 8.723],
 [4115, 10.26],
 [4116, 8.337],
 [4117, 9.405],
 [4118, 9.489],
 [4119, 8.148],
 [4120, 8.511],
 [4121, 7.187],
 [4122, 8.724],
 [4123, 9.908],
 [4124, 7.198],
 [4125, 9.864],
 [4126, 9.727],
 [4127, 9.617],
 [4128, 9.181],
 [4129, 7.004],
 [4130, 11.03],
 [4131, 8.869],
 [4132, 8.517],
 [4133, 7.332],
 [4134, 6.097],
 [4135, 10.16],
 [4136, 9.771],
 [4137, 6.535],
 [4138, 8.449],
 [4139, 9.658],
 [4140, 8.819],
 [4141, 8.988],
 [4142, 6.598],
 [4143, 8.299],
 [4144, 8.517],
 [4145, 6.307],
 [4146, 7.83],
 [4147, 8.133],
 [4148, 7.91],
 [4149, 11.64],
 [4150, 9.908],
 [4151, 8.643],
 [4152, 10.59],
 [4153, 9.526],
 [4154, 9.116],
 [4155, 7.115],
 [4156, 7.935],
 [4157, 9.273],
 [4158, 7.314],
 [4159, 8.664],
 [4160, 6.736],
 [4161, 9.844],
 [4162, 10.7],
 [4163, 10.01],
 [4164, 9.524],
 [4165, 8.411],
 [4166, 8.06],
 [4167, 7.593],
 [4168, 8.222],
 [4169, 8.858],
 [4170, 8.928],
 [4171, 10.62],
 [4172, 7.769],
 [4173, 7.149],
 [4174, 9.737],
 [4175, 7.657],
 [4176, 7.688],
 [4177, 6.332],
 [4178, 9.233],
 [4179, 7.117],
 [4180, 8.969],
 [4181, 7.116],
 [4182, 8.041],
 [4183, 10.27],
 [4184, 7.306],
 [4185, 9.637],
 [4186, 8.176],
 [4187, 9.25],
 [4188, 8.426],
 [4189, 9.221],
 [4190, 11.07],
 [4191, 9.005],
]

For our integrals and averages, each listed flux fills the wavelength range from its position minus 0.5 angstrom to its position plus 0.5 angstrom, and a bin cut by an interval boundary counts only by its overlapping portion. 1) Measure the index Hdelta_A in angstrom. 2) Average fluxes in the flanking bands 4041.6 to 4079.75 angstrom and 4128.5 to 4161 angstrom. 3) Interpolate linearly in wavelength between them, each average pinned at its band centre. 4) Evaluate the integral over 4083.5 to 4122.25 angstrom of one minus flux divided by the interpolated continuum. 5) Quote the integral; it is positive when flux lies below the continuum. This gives 0.5 angstrom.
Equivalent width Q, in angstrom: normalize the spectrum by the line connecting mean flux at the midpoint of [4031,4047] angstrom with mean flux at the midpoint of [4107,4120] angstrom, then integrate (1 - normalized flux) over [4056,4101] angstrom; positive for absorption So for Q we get 1.6 angstrom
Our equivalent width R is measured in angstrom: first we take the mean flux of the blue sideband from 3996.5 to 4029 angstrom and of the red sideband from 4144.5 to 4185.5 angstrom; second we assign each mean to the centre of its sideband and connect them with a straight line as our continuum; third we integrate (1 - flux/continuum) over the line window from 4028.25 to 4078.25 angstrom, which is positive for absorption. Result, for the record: 3.5 angstrom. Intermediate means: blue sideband 9.14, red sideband 8.57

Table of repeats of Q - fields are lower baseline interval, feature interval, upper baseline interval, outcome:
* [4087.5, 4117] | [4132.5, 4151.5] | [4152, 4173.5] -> 0.3 angstrom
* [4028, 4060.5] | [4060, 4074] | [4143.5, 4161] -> 1.0 angstrom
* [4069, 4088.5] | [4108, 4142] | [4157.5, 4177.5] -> -1.2 angstrom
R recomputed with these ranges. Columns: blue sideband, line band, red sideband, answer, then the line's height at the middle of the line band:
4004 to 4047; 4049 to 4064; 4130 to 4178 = 0.0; 8.75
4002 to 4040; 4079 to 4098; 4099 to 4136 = 0.2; 8.6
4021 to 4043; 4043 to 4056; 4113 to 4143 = -0.5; 8.6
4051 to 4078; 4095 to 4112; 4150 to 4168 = 1.8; 8.56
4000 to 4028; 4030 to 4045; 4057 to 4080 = 0.5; 8.67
